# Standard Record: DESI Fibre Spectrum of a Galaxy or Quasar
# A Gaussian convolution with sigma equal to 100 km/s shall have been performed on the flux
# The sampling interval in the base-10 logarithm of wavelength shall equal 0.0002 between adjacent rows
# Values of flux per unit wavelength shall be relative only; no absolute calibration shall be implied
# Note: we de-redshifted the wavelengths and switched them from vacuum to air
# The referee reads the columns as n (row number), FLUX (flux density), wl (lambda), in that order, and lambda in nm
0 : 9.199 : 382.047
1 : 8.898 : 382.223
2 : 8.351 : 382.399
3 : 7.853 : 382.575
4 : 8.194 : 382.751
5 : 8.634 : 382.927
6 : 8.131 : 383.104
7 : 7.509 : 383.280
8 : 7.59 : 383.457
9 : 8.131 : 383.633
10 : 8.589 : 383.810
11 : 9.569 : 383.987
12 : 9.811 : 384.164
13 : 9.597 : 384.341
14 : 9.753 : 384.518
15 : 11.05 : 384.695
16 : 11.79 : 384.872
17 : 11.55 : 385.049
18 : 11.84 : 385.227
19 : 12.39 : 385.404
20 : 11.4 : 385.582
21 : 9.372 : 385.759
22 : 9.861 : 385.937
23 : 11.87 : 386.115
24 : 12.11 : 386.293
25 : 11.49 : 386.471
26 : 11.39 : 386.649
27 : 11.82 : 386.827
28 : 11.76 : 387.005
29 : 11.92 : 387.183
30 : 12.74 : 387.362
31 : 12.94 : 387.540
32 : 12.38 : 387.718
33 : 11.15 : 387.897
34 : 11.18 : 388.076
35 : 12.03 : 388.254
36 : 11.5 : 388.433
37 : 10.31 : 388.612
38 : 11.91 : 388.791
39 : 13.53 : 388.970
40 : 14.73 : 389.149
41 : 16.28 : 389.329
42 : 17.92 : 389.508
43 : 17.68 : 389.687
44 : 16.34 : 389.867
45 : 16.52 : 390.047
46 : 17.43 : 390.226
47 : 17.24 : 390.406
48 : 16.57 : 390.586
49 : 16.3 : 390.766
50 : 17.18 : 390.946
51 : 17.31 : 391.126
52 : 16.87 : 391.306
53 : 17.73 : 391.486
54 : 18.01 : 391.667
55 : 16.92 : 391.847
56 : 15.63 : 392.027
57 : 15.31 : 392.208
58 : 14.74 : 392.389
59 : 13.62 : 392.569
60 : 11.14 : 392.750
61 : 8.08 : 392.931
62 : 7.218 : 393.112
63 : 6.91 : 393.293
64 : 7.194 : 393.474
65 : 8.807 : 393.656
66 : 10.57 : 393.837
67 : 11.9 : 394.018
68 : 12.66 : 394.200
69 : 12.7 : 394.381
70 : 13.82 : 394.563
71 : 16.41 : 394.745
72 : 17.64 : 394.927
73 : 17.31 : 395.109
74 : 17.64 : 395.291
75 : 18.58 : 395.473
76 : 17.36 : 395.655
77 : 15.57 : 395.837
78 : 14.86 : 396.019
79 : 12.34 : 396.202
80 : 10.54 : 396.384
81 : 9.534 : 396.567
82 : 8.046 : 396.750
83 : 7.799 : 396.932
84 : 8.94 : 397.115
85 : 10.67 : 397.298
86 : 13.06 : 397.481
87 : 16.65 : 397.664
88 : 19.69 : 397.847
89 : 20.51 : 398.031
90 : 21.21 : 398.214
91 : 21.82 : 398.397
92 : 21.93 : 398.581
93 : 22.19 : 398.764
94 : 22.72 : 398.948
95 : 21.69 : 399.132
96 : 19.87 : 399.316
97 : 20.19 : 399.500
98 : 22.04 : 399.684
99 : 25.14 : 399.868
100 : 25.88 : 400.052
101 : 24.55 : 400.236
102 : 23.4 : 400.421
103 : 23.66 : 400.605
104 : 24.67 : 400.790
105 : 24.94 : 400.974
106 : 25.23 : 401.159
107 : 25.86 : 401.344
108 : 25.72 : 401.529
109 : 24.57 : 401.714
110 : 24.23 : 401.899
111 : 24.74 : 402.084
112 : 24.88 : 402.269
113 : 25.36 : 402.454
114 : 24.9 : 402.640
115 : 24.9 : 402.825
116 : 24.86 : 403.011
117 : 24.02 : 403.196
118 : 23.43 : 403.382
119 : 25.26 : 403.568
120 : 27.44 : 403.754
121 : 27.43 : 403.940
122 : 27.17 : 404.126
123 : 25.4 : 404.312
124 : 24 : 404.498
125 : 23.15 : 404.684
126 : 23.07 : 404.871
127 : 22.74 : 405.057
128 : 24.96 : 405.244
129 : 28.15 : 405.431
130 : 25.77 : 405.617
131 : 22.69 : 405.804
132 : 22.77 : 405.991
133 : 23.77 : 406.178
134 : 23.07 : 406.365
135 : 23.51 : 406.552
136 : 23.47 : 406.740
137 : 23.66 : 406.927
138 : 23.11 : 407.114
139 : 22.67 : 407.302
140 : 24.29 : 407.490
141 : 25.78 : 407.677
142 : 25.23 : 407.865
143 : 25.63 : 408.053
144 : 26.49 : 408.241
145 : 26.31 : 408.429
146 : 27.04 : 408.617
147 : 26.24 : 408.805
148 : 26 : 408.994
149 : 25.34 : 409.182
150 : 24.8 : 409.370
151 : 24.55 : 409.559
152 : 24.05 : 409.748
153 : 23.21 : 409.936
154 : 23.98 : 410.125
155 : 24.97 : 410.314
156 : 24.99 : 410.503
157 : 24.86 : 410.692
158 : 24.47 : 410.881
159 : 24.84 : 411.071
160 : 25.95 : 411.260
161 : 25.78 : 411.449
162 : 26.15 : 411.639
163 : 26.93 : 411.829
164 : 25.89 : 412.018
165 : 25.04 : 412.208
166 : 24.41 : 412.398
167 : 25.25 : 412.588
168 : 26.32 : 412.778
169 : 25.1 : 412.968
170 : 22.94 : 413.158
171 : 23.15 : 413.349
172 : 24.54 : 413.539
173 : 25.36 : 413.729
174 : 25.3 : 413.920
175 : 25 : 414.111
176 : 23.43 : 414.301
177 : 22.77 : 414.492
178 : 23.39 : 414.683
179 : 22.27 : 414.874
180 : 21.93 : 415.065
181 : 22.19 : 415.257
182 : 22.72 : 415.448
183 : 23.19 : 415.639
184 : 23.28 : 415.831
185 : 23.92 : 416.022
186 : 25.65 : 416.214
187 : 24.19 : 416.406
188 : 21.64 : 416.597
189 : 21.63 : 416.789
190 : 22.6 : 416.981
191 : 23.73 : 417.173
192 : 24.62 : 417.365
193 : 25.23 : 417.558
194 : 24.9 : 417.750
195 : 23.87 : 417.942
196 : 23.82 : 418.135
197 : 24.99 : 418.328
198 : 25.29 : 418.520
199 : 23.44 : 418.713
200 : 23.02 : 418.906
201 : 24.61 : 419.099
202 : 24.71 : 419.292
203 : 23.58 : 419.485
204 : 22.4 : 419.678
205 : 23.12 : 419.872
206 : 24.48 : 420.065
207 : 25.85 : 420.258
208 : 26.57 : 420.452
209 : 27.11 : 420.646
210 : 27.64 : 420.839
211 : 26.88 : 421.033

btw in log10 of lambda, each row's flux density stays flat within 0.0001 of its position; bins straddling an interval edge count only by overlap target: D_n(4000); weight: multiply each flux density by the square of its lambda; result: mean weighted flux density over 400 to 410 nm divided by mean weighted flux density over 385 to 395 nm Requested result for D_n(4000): 2.01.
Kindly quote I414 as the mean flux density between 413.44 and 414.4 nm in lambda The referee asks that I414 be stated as 24.7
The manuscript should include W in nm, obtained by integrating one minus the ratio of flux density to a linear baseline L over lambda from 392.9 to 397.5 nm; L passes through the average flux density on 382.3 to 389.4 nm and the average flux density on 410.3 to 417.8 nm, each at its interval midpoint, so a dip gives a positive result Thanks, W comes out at 0.93 nm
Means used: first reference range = 10.8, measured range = 12.2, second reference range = 24.2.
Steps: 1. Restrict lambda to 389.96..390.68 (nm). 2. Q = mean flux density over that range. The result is 16.9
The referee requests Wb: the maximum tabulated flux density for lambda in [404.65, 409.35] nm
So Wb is 28.15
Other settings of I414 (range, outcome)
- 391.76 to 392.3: 15.9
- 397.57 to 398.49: 20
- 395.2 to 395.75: 17.9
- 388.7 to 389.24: 13.4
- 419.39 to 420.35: 23.9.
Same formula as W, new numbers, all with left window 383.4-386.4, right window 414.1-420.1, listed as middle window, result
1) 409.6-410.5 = -0.151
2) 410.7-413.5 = -0.469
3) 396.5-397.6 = 0.396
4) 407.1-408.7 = -0.439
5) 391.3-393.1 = -0.139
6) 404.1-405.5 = -0.461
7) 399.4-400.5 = -0.460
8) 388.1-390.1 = -0.351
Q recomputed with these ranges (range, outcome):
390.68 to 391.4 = 16.9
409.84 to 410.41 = 24.1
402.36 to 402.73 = 25.1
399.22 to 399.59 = 20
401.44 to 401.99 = 24.8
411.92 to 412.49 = 25.1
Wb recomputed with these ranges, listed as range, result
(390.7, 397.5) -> 18.58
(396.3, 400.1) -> 25.88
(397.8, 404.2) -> 27.44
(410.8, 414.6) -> 26.93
